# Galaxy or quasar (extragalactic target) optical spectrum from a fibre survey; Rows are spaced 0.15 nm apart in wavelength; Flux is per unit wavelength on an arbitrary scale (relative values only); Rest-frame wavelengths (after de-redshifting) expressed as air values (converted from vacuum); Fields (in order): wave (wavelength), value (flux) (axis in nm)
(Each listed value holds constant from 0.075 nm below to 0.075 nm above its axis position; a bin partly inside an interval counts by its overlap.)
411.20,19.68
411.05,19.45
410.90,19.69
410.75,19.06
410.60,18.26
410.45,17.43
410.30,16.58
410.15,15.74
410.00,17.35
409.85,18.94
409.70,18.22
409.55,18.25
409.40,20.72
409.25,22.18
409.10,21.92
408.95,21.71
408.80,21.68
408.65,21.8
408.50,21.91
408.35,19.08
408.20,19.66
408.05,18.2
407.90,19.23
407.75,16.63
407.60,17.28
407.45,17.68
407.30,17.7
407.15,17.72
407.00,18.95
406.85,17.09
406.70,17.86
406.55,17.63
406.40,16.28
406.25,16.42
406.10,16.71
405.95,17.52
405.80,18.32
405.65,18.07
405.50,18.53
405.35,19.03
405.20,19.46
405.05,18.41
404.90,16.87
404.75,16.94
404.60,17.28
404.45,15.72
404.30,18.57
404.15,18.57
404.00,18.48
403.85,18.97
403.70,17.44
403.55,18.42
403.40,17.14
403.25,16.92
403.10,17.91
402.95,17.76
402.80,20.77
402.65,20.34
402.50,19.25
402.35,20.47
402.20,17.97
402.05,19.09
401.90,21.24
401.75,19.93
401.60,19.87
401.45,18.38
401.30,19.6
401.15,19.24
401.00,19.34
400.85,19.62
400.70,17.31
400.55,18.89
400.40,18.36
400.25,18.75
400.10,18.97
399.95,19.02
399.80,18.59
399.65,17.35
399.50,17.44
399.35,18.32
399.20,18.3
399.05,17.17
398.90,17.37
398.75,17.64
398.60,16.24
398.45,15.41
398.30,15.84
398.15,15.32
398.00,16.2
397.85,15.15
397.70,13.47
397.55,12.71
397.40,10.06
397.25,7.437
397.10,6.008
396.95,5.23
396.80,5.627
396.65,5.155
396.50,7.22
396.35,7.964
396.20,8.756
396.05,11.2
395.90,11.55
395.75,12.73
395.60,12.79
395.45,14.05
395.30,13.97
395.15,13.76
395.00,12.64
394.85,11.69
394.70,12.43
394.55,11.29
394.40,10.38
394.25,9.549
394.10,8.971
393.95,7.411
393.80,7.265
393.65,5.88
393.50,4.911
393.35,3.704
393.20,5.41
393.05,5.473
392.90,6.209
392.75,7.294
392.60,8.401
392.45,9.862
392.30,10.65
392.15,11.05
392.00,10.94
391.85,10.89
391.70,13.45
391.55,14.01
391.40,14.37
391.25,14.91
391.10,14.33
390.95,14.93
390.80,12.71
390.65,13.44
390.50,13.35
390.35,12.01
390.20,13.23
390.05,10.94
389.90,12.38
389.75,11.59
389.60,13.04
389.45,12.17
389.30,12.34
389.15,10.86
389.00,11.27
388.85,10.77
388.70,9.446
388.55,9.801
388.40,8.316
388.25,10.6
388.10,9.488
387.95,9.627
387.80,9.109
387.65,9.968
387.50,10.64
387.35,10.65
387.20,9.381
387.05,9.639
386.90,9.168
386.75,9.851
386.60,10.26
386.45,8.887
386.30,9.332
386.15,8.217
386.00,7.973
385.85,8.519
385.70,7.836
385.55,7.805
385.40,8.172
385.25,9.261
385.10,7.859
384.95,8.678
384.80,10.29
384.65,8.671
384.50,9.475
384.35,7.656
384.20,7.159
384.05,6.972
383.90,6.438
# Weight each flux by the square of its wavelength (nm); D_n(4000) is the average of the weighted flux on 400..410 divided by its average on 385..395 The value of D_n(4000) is 2.00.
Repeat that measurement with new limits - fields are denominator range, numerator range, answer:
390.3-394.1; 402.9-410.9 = 1.96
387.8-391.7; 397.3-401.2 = 1.48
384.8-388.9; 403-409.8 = 2.21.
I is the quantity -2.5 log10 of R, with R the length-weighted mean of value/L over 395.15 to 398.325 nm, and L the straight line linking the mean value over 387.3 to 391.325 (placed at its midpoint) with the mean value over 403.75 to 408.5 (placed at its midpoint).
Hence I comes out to 0.30 mag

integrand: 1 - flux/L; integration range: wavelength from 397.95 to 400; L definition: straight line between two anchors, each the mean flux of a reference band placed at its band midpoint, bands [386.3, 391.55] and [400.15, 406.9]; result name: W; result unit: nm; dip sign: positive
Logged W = -0.12 nm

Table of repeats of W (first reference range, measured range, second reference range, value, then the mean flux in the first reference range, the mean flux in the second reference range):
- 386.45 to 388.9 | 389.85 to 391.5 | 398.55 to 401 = -0.21 nm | 9.76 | 18.1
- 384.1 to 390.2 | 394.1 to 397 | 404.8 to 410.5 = 0.62 nm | 9.71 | 18.5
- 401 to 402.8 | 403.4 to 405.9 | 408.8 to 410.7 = 0.18 nm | 19.6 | 19.1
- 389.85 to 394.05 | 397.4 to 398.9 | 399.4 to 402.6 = 0.10 nm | 10.3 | 19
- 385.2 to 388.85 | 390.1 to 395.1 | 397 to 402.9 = 0.83 nm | 9.28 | 17.2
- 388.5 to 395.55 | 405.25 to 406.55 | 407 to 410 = 0.03 nm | 10.8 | 19.4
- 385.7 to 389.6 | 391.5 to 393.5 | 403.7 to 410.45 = 0.52 nm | 9.87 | 18.4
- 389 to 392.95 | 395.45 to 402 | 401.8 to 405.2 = 0.48 nm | 11.9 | 18.4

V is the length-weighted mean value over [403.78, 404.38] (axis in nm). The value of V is 18.6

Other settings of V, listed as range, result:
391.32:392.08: 12.7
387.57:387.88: 9.56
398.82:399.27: 17.6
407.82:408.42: 19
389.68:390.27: 12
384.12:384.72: 8.23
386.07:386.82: 9.3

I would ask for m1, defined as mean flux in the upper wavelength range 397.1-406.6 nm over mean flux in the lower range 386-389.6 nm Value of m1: 1.75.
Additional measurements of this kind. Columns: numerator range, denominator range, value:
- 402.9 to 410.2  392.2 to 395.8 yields 1.95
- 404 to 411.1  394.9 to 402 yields 1.24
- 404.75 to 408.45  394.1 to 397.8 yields 1.74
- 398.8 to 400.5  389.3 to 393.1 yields 1.55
